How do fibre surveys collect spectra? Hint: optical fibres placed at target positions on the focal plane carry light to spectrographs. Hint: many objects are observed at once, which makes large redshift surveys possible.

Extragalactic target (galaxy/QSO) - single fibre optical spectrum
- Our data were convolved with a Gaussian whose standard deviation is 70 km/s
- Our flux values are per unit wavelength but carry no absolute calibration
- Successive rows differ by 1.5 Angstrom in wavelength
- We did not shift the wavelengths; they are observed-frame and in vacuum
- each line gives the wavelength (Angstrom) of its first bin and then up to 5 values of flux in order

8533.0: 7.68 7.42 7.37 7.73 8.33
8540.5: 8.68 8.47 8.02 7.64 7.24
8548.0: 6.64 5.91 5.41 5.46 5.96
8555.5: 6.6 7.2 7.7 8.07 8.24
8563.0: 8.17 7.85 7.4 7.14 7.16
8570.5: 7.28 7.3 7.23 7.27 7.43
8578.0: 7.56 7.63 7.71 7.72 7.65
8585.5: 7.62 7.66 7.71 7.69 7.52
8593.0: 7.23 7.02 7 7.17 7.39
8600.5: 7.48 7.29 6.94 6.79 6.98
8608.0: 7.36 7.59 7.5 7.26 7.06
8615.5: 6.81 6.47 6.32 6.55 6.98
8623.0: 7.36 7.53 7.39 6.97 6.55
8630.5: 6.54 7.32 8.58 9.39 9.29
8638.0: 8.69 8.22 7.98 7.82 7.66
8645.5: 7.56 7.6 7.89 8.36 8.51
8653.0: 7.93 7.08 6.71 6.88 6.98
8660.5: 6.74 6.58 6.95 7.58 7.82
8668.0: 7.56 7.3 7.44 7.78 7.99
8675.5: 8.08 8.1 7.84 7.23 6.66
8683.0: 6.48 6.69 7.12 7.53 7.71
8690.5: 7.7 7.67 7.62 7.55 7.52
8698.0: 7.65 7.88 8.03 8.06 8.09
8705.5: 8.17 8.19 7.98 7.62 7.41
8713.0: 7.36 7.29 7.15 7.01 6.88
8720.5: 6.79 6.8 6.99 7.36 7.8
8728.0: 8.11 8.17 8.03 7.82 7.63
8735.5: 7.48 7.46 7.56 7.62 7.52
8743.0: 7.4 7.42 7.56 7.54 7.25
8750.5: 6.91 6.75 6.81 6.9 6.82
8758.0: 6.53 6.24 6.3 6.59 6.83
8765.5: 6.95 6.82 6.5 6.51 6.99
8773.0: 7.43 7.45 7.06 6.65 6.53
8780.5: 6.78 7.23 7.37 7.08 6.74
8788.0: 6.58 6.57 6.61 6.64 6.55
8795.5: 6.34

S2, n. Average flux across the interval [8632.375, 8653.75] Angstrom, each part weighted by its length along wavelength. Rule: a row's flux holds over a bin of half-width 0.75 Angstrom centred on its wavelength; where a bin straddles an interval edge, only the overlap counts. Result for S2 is 8.23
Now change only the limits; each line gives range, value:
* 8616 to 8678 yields 7.54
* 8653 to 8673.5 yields 7.22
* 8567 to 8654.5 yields 7.47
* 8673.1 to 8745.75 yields 7.55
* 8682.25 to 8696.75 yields 7.35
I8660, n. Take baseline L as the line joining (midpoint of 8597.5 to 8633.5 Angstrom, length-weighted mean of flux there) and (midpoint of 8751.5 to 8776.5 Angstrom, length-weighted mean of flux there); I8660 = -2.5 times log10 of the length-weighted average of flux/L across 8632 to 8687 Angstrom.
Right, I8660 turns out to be -0.093 mag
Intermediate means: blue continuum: 7.1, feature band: 7.64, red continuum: 6.79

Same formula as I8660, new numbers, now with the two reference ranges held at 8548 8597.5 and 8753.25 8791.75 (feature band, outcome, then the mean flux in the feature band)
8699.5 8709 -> -0.16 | 8.07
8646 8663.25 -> -0.05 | 7.38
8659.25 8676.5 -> -0.06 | 7.43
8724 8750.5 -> -0.11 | 7.6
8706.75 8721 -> -0.06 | 7.35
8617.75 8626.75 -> 0.02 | 7.02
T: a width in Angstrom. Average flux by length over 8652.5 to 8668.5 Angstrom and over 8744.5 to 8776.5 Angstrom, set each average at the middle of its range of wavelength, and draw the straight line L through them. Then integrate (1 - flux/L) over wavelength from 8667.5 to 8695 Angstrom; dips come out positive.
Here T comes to -1.5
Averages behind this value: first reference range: 7.15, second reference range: 6.9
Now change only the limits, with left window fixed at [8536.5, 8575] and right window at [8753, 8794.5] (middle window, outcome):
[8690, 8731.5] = -3.9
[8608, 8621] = 0.4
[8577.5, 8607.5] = -0.7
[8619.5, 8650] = -2.6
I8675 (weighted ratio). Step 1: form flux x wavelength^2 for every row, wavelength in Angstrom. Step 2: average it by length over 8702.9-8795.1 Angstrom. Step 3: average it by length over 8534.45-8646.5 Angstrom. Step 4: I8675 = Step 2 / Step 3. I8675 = 1.00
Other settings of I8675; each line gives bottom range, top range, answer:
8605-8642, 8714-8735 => 1.02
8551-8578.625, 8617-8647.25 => 1.07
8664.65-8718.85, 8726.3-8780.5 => 0.96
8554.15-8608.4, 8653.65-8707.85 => 1.03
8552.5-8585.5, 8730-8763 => 1.01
